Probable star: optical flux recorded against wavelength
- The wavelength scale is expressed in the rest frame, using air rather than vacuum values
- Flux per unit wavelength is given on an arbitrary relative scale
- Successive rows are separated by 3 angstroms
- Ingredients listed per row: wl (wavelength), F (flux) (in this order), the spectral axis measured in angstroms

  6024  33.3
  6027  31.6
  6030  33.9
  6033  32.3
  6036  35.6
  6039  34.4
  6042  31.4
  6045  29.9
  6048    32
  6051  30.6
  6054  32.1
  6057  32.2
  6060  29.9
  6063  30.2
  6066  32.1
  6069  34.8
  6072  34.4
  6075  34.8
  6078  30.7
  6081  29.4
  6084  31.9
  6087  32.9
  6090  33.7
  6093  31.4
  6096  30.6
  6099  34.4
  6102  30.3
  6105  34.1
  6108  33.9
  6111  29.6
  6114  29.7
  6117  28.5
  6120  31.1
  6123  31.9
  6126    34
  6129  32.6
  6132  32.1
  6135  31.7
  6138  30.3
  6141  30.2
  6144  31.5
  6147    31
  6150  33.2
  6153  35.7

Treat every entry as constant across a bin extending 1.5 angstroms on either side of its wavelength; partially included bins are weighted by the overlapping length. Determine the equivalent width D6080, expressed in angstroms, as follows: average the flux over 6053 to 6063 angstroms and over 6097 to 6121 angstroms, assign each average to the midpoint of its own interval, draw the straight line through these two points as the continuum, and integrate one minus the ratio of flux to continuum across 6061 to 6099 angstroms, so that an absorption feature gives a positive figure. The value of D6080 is -1.2 angstroms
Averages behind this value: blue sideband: 31.2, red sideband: 31.4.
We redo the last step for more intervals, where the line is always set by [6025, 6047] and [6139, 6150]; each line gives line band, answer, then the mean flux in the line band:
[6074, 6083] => 0.18 angstroms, 31.5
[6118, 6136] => -0.41 angstroms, 32.1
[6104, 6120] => 0.30 angstroms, 31.1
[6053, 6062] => 0.31 angstroms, 31.3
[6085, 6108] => -0.50 angstroms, 32.6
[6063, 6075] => -0.44 angstroms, 33.4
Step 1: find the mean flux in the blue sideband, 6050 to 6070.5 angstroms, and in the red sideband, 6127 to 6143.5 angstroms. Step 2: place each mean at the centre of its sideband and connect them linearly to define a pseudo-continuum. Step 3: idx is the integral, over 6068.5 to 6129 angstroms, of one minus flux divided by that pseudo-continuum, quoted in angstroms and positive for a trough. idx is -0.9 angstroms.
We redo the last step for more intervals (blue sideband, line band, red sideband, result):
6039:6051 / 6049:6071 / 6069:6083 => 0.2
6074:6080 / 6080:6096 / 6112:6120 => -0.2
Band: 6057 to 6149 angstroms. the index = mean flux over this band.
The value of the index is 31.8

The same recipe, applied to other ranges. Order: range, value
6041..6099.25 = 31.9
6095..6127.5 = 31.7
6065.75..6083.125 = 32.7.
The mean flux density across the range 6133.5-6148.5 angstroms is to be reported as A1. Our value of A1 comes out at 30.9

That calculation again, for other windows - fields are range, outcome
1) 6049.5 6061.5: 31.2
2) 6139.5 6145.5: 30.8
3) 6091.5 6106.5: 32.2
